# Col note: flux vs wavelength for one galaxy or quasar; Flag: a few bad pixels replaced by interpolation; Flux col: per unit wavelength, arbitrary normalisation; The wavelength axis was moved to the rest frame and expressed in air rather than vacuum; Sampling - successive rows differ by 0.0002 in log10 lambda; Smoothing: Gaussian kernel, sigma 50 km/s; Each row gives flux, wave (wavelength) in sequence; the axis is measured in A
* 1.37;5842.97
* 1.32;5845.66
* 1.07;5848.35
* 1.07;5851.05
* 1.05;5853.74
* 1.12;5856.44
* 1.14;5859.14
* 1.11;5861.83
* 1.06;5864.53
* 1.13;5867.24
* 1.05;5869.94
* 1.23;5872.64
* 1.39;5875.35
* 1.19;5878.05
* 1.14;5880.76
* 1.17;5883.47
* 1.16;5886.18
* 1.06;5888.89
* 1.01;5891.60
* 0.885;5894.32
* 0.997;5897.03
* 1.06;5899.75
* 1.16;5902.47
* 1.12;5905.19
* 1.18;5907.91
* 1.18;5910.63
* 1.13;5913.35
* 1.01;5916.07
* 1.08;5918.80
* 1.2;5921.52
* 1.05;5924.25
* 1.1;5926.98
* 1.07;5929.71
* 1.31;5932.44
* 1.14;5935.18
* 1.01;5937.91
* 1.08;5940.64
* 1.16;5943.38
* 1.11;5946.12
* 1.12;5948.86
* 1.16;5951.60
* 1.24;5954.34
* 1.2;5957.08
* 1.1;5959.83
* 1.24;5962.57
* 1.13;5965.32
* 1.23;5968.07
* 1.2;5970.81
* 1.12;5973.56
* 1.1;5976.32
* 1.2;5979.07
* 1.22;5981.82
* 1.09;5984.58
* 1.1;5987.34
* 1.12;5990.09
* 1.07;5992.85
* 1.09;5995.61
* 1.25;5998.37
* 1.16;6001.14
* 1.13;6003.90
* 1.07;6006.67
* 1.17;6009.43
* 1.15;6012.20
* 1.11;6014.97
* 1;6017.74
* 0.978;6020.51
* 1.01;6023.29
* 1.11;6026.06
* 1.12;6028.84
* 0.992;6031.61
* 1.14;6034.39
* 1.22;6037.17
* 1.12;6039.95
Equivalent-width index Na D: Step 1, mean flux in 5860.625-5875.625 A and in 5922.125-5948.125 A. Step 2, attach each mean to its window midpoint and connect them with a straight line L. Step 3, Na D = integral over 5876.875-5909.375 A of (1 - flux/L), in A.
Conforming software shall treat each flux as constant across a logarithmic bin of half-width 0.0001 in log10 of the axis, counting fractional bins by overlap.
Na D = 1.2 A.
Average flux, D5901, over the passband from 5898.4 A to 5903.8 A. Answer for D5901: 1.11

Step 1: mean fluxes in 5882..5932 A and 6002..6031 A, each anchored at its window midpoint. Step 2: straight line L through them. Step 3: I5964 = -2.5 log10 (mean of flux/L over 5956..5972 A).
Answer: -0.09 mag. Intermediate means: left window 1.09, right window 1.08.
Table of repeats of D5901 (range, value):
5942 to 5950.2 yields 1.13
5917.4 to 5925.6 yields 1.11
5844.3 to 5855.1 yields 1.13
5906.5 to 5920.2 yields 1.12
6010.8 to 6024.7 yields 1.05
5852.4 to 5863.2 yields 1.11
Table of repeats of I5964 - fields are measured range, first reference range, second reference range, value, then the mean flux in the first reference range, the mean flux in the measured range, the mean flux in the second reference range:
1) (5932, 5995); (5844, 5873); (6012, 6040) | -0.05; 1.12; 1.15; 1.08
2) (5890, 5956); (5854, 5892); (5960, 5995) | 0.04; 1.14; 1.11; 1.15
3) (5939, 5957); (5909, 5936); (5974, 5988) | -0.01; 1.13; 1.15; 1.14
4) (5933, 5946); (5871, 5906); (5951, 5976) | 0.05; 1.12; 1.11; 1.18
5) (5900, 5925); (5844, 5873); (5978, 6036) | -0.01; 1.12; 1.12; 1.11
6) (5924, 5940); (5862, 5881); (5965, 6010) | 0.04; 1.17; 1.12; 1.14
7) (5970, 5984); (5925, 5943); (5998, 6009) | -0.03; 1.12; 1.16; 1.14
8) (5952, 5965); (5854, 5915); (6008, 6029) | -0.09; 1.12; 1.19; 1.08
